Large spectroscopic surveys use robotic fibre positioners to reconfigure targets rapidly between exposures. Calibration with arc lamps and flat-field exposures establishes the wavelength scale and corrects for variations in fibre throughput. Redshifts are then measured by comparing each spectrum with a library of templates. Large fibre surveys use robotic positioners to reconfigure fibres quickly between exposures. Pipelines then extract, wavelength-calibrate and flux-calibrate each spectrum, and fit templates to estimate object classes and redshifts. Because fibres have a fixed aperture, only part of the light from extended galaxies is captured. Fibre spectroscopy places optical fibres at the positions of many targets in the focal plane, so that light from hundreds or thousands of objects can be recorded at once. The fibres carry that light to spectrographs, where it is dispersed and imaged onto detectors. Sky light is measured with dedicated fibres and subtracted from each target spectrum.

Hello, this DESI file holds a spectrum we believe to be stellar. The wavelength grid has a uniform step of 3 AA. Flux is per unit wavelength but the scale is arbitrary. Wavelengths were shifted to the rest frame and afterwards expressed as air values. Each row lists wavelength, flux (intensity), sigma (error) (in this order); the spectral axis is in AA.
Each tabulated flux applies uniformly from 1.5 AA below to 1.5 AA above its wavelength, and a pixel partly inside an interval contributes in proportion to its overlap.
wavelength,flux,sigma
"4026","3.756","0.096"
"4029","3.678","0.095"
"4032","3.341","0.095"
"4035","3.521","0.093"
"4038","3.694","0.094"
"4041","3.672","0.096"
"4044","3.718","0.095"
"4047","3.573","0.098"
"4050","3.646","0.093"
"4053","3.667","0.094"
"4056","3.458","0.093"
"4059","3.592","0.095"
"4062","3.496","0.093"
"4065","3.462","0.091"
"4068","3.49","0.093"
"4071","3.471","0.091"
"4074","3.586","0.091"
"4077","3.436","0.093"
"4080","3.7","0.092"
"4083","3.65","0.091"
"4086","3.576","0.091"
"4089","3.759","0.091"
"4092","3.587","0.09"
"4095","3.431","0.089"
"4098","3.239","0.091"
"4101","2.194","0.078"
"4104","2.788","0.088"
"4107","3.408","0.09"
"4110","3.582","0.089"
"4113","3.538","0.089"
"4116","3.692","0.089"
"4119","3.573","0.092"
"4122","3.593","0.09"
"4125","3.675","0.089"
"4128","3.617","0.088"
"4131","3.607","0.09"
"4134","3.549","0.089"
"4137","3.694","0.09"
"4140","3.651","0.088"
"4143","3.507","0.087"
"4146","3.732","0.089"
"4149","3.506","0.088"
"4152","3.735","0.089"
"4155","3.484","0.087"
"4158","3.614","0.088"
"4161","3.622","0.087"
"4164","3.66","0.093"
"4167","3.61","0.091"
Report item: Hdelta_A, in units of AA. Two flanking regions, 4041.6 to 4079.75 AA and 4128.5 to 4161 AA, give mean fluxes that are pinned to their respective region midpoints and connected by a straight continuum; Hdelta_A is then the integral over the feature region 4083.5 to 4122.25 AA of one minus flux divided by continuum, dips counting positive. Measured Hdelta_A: 2.2 AA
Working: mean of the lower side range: 3.56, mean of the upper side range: 3.61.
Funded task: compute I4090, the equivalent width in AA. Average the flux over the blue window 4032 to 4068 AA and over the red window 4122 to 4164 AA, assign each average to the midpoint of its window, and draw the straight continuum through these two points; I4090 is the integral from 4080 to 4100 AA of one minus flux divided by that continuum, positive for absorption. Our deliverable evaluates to 0.4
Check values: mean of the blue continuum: 3.58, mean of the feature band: 3.52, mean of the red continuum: 3.62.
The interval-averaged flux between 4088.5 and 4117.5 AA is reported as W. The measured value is 3.31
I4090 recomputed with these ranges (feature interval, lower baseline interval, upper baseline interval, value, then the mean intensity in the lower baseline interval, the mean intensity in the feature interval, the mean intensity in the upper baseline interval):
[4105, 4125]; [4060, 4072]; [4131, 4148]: 0.1 AA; 3.48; 3.55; 3.62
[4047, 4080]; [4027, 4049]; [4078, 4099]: 0.4 AA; 3.6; 3.54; 3.57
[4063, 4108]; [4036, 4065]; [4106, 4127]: 2.6 AA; 3.6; 3.39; 3.59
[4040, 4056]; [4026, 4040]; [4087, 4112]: -0.6 AA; 3.58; 3.64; 3.26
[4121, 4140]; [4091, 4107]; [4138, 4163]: -1.3 AA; 3.06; 3.63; 3.61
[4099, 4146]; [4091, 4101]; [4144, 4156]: -0.4 AA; 3.23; 3.45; 3.62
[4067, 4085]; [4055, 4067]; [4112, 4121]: -0.1 AA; 3.5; 3.56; 3.6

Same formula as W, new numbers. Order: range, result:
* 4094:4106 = 2.91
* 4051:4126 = 3.47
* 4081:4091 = 3.66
